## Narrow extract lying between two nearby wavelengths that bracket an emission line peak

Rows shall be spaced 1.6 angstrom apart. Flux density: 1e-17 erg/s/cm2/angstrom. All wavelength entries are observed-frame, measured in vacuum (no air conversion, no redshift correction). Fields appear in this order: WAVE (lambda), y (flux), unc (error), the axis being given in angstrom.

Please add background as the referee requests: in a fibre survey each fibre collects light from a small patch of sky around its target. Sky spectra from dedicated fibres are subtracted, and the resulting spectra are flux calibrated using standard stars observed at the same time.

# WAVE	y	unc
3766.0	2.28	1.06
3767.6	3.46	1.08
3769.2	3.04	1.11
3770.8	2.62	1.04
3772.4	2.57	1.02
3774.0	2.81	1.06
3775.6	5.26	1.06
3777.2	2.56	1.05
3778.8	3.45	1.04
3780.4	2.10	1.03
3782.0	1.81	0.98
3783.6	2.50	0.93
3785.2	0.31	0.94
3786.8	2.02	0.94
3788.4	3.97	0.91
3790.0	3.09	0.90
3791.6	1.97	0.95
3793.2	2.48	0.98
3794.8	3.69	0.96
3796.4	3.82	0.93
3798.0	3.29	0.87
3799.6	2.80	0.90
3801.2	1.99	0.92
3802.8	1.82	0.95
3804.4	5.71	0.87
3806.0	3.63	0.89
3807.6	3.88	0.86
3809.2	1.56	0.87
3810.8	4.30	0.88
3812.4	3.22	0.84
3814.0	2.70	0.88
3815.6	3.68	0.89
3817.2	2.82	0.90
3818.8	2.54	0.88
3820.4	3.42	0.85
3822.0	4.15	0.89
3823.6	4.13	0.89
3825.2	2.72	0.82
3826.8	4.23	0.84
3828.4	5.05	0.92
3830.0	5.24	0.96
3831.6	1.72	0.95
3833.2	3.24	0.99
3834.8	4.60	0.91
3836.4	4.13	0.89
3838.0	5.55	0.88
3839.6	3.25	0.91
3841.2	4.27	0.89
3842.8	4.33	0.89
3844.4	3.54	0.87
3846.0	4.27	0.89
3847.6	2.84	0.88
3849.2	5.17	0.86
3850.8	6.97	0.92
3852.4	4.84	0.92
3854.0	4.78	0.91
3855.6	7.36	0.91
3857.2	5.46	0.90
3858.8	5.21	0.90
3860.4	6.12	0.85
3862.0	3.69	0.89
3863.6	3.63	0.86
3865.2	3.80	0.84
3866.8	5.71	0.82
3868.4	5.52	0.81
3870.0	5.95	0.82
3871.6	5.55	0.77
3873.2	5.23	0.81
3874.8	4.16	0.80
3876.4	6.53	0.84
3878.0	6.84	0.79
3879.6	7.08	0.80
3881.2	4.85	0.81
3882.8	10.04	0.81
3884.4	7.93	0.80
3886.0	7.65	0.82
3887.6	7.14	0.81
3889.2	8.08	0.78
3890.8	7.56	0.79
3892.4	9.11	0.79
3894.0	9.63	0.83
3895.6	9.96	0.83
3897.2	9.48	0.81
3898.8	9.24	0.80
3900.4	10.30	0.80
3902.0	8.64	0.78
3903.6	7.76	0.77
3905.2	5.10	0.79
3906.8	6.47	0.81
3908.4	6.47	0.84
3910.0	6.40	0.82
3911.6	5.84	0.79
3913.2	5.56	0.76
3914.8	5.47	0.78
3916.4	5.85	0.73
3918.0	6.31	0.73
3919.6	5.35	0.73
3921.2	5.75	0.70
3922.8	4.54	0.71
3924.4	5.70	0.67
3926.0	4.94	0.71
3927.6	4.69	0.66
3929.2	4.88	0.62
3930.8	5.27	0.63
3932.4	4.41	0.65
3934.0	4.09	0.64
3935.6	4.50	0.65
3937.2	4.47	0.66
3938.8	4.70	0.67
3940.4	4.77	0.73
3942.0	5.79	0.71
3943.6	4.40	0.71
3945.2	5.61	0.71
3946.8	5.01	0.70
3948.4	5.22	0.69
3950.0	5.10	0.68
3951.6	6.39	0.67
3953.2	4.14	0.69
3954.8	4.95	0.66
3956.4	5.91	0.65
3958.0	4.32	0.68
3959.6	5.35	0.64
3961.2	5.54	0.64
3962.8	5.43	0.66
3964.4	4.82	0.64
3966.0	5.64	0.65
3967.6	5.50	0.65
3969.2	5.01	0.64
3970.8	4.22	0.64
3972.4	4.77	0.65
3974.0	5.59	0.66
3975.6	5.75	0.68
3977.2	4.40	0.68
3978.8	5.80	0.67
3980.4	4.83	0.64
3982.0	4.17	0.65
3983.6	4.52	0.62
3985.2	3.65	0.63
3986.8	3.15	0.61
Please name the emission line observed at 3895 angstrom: Lyman alpha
